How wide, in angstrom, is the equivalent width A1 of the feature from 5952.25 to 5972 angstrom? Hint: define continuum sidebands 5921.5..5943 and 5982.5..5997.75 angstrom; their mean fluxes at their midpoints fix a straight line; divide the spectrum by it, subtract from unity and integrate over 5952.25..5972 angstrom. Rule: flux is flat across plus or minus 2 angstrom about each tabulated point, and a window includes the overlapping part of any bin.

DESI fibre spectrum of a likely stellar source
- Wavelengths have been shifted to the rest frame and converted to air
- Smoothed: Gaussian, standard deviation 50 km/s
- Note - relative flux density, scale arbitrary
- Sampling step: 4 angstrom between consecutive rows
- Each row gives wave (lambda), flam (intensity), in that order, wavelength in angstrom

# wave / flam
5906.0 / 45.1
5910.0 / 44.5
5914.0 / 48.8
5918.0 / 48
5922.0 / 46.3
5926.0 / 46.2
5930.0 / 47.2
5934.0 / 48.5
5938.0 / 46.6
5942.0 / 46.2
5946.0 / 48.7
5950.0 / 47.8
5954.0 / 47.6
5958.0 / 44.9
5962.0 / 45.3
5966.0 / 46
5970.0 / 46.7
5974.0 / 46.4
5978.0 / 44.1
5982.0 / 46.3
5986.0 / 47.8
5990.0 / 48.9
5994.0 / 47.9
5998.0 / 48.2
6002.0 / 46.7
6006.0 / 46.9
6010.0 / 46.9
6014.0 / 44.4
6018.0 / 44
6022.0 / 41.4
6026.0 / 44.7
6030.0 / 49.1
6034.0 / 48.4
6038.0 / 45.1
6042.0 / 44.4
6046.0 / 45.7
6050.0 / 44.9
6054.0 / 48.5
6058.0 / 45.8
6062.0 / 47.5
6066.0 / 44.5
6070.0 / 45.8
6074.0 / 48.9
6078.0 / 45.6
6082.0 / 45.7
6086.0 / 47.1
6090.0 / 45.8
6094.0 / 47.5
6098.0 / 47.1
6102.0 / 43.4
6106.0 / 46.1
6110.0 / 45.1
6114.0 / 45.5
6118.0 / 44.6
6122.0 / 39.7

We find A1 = 0.6 angstrom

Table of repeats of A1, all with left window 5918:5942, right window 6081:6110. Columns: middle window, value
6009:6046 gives 0.9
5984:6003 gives -0.5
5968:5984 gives 0.3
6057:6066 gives 0.0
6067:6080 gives -0.1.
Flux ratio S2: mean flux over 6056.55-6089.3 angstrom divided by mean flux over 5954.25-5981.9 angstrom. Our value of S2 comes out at 1.0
